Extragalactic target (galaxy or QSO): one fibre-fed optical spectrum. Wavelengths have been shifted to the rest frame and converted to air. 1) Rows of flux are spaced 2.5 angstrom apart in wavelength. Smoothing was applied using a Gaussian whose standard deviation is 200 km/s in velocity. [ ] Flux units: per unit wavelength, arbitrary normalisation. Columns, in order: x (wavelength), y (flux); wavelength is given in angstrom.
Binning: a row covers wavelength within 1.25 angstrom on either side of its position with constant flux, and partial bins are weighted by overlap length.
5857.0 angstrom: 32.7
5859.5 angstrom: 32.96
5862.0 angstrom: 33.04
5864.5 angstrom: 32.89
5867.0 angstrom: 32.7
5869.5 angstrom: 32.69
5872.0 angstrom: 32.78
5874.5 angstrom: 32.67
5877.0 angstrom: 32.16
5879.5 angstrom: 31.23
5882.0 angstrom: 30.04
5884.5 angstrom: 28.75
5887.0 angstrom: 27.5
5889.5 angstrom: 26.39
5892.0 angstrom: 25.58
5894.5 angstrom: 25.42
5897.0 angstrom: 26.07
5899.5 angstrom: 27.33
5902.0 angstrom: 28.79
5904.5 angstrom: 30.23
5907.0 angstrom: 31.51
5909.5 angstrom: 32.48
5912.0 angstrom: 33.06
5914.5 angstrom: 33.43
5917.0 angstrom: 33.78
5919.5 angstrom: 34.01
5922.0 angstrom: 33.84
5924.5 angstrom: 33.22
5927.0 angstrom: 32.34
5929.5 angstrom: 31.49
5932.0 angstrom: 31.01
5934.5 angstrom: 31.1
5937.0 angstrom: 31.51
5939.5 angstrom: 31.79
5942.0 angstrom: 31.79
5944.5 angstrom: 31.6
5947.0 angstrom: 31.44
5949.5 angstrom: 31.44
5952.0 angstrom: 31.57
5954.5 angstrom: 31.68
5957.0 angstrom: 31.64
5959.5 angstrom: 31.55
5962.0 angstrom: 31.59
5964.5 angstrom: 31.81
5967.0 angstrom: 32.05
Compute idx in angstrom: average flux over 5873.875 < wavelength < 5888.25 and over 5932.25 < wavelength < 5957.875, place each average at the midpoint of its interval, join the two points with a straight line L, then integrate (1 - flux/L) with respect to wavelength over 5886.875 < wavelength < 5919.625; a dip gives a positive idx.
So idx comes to 1.2 angstrom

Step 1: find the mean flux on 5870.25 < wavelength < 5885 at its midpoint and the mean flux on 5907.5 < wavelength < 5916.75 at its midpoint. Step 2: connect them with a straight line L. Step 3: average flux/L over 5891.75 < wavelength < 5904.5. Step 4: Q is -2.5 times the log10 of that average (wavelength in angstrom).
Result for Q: 0.19 mag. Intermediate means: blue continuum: 31.4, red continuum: 33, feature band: 27.1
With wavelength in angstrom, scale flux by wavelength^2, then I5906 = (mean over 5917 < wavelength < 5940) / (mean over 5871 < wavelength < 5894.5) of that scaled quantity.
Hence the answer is 1.12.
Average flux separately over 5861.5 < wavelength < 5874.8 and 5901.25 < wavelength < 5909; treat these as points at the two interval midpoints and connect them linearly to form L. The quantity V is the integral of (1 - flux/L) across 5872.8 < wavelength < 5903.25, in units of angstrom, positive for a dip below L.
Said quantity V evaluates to 2.9 angstrom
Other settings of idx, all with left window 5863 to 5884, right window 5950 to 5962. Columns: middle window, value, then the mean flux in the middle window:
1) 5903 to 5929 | -0.74 angstrom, 32.7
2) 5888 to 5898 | 1.89 angstrom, 25.9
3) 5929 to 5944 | 0.12 angstrom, 31.5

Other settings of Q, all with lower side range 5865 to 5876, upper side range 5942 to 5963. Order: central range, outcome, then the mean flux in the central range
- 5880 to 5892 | 0.16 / 28.1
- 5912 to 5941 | -0.02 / 32.5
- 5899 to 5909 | 0.08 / 29.9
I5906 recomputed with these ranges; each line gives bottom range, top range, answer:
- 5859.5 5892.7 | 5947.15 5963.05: 1.05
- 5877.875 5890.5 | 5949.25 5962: 1.12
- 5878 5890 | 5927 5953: 1.11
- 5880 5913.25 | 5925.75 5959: 1.11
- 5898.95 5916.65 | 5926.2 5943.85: 1.02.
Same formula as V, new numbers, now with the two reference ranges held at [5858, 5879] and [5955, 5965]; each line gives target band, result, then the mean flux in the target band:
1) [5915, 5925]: -0.5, 33.7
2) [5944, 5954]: 0.1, 31.5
